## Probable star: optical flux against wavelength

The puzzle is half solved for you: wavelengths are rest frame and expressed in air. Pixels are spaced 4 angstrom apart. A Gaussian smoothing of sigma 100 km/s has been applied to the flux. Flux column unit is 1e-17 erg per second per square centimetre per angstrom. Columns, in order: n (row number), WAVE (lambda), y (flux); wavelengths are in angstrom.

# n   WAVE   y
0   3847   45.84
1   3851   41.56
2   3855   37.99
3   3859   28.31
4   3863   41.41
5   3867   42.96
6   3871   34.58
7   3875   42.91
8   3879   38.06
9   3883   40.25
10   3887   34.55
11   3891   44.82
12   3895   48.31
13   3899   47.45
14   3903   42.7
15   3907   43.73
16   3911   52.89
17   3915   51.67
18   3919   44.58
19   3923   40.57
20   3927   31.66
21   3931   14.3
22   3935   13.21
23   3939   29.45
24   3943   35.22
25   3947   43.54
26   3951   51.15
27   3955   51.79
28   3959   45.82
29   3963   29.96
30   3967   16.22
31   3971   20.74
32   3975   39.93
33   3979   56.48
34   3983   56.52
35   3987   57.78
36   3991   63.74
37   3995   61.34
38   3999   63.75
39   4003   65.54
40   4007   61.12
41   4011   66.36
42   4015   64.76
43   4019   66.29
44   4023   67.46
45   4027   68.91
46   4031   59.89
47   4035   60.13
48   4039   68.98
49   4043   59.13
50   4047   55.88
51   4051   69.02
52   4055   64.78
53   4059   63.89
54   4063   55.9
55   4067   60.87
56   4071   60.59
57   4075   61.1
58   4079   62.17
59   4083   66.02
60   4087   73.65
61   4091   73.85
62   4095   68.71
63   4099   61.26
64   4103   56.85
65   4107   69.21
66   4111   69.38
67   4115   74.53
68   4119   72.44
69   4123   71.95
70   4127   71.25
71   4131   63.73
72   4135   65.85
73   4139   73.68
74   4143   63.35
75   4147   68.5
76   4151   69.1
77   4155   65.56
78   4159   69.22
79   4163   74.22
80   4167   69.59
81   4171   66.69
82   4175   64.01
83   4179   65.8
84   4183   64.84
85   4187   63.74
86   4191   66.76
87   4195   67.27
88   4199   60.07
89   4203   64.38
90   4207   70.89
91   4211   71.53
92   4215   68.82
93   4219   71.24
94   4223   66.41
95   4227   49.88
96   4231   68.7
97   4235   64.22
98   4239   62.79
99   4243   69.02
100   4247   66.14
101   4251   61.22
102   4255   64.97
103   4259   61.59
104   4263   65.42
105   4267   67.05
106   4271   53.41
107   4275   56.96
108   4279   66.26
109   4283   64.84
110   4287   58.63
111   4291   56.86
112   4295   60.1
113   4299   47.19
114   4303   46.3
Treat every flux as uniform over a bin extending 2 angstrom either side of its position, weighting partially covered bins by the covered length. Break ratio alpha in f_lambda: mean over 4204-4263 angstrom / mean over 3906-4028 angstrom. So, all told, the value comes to 1.38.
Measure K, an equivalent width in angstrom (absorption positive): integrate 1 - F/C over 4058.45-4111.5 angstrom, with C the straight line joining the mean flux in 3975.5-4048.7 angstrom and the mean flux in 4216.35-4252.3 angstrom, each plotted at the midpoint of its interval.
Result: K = -1.3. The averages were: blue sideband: 62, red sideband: 64.5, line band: 64.4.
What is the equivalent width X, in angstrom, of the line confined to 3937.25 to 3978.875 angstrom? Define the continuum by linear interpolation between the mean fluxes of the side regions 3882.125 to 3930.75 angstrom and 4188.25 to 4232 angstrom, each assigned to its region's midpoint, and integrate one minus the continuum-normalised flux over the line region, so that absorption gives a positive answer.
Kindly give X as 8.2 angstrom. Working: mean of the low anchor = 42.6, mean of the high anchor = 65.9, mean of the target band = 37.3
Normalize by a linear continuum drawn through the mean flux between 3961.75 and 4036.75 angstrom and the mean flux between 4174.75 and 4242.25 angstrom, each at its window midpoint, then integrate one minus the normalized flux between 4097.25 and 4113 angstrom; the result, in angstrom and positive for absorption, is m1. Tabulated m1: -0.97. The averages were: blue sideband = 55.3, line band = 64.2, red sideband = 65.5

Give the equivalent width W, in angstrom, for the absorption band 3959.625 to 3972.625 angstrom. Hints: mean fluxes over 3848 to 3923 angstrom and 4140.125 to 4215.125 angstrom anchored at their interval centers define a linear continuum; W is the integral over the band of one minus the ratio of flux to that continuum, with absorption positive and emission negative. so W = 6.4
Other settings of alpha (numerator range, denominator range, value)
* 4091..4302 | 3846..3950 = 1.67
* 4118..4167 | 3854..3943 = 1.80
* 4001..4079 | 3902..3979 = 1.70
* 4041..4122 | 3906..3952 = 1.75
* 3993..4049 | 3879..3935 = 1.58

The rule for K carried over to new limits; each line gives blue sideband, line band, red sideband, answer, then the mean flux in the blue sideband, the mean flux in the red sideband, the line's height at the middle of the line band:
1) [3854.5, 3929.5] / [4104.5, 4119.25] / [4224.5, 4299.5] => -4.8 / 41.4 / 61.6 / 53.4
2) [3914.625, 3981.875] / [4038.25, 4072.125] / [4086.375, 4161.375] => -3.8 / 36.1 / 68.5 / 55.8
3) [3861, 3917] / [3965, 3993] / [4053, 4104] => 4.7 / 43.3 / 64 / 53.1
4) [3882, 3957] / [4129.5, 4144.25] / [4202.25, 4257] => -2.2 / 40.1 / 65.8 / 58.1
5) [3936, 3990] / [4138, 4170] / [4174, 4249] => -4.8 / 41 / 65.6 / 59.9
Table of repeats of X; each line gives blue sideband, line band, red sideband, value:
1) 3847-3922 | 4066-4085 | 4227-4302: -3.78 angstrom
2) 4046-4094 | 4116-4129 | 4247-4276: -1.73 angstrom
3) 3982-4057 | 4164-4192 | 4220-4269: -1.02 angstrom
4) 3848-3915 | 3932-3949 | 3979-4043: 7.35 angstrom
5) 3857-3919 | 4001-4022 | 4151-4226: -4.95 angstrom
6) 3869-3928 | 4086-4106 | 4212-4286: -4.40 angstrom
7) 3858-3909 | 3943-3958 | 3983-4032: 1.83 angstrom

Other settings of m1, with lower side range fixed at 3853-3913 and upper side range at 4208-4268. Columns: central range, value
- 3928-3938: 6.2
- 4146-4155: -1.3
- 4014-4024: -3.1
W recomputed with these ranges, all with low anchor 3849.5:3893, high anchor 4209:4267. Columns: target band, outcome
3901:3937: 4.1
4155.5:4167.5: -2.2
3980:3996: -4.2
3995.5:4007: -3.7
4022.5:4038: -4.3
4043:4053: -2.0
